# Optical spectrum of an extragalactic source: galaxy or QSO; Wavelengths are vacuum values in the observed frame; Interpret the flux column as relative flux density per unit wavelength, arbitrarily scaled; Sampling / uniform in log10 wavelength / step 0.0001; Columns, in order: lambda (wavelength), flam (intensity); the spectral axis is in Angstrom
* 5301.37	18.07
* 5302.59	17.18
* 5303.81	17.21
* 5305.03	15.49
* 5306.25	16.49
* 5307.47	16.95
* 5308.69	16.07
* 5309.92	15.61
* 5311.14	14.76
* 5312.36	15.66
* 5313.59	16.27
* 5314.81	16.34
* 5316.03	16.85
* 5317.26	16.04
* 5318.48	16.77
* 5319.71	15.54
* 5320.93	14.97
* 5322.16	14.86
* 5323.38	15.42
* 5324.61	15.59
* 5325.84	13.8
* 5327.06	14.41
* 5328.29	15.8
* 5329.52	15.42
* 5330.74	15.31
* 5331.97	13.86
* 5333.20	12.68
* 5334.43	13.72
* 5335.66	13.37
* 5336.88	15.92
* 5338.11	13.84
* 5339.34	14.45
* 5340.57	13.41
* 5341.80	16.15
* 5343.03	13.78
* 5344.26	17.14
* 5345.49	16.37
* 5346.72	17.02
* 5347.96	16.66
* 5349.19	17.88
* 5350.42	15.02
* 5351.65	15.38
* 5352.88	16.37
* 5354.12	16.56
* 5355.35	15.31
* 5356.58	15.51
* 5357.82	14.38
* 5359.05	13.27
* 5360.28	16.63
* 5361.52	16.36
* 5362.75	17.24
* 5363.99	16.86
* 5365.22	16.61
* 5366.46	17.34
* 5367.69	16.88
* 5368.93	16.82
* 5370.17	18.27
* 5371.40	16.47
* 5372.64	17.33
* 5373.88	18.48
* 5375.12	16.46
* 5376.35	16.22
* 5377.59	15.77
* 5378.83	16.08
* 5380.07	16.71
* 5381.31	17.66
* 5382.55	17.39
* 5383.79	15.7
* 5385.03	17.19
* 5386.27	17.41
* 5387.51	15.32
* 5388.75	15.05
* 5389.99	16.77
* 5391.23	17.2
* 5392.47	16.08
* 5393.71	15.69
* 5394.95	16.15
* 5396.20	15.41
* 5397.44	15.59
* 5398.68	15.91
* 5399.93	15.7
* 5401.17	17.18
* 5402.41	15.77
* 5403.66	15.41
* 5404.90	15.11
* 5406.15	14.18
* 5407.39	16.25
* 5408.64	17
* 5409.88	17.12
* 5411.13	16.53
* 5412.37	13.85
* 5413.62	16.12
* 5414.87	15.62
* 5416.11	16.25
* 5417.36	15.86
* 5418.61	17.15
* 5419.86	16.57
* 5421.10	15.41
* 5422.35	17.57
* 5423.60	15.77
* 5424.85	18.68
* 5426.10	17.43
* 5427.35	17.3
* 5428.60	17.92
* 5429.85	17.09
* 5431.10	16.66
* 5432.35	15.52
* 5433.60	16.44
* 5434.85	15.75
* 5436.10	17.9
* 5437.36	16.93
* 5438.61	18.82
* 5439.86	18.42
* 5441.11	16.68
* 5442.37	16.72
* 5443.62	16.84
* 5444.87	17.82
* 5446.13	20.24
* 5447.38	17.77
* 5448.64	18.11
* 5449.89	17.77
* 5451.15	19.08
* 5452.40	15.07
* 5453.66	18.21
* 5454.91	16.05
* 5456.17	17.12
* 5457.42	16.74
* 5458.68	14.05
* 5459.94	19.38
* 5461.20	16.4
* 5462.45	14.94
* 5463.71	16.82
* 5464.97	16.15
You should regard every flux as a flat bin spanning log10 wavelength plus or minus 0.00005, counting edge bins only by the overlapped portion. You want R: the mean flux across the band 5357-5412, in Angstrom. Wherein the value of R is 16.3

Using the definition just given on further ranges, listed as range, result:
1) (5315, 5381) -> 15.8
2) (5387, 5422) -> 16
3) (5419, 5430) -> 17.1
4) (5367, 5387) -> 16.9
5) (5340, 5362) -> 15.7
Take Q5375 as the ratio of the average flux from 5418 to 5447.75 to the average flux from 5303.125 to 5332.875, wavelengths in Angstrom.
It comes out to 1.1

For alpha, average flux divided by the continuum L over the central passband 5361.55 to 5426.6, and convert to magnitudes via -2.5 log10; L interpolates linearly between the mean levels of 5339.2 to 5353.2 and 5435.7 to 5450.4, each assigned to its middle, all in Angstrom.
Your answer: 0.025 mag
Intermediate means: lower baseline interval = 15.8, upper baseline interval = 17.8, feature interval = 16.4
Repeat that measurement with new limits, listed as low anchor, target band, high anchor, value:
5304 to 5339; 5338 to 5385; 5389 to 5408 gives -0.04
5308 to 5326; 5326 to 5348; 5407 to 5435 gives 0.07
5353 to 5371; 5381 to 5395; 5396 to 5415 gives -0.03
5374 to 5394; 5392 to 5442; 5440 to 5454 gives 0.04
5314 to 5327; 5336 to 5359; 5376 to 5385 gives 0.03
